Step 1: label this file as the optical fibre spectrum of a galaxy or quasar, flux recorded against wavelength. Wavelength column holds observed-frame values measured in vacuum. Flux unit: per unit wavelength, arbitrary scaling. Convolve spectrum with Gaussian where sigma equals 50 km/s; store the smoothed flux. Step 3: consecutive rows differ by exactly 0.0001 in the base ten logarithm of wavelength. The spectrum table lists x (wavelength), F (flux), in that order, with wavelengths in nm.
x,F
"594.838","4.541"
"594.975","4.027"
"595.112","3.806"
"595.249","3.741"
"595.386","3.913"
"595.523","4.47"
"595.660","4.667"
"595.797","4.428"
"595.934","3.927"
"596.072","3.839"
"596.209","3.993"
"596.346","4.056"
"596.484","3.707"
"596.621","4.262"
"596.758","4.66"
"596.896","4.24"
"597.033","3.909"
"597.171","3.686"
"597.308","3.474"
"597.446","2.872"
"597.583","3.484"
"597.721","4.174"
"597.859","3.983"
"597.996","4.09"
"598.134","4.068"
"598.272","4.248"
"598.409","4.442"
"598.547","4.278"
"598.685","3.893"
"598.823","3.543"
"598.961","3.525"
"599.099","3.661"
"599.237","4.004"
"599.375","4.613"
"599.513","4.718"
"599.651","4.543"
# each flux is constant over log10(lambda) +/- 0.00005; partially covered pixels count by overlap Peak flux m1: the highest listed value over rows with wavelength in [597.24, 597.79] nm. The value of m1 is 4.174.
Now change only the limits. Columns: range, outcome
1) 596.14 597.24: 4.66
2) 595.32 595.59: 4.47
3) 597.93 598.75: 4.442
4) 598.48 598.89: 4.278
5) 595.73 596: 4.428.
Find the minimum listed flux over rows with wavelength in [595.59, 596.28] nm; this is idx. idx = 3.839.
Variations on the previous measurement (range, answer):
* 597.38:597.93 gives 2.872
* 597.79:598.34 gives 3.983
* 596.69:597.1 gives 3.909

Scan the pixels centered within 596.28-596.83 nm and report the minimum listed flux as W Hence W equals 3.707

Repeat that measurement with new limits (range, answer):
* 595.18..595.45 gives 3.741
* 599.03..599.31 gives 3.661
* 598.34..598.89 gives 3.543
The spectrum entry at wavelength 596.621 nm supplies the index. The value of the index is 4.262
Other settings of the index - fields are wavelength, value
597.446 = 2.872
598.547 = 4.278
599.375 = 4.613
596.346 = 4.056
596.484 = 3.707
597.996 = 4.09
